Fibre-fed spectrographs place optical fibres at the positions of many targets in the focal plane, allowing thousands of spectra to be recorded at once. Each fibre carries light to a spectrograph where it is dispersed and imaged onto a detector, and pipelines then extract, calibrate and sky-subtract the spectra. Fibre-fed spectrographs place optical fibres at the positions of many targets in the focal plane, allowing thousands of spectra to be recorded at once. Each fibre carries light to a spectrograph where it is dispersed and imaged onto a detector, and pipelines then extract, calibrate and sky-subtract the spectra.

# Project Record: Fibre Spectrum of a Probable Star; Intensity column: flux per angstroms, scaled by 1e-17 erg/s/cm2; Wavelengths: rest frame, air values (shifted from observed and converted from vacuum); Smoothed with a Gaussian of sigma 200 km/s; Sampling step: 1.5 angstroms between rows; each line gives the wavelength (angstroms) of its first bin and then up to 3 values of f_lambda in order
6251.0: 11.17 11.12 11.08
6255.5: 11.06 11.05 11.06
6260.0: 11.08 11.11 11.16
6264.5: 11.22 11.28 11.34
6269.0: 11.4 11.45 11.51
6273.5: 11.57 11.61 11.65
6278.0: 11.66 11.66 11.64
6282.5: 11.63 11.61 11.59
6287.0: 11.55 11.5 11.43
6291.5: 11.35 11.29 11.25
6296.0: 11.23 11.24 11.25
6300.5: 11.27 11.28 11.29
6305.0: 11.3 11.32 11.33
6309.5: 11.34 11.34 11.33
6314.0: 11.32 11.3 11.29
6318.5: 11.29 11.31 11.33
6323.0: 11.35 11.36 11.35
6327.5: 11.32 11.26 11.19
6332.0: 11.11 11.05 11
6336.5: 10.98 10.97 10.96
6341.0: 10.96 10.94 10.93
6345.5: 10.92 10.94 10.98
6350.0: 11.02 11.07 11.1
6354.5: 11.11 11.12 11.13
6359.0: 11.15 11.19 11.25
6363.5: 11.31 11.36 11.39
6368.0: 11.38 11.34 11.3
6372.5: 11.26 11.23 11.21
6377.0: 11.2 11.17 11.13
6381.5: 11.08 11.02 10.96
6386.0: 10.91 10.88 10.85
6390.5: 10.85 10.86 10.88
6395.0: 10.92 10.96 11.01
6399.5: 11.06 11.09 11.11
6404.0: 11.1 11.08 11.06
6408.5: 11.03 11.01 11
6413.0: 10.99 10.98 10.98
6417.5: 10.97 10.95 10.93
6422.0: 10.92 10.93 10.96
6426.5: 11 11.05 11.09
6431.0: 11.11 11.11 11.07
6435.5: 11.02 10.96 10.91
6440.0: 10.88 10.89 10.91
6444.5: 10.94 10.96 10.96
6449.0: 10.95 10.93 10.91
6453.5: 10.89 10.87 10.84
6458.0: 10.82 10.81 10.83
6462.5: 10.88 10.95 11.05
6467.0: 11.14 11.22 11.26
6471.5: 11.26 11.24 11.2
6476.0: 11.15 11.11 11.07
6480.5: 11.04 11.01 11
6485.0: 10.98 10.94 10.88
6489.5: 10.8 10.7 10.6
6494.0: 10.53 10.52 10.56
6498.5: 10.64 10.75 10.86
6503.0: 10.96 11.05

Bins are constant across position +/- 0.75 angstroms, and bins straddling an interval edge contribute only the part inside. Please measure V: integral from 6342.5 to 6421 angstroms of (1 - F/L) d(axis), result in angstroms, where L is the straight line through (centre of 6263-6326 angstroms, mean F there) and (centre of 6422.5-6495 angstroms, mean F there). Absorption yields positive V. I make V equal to 0.7 angstroms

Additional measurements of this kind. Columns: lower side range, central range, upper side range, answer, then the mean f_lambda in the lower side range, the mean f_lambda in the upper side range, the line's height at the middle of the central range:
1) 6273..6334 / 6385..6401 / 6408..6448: 0.2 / 11.4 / 11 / 11.1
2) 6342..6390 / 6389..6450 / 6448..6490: 0.4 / 11.1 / 11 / 11.1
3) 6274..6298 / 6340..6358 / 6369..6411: 0.3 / 11.5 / 11.1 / 11.2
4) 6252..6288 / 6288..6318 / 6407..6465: 0.0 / 11.4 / 11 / 11.3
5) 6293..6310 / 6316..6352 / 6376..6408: 0.2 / 11.3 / 11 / 11.2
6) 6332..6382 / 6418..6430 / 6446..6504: 0.0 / 11.1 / 10.9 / 11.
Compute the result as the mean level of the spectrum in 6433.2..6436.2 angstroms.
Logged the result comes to 11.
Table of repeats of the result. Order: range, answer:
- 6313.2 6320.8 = 11.3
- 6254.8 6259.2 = 11.1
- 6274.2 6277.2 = 11.6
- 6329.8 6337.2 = 11.1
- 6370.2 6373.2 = 11.3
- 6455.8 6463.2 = 10.8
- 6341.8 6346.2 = 10.9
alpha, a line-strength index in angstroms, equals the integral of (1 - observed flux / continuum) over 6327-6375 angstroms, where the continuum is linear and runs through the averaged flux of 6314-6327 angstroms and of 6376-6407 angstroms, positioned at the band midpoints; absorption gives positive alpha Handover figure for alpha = 0.24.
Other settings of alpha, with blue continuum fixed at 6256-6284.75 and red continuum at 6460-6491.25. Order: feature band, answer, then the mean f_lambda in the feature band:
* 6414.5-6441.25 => 0.32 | 11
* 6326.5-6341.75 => 0.28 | 11.1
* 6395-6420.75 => 0.32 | 11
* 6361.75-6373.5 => -0.10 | 11.3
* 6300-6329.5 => 0.02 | 11.3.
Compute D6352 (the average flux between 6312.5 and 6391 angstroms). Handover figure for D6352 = 11.1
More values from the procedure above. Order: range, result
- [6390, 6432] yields 11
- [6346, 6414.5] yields 11.1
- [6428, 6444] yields 11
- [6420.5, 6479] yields 11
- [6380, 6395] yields 10.9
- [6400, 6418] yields 11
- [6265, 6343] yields 11.3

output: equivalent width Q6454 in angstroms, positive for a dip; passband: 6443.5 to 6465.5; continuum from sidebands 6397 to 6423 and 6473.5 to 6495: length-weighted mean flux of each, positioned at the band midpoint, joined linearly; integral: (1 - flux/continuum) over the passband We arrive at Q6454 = 0.1 angstroms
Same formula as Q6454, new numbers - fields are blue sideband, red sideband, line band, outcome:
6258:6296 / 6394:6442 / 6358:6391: -0.1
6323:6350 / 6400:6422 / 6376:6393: 0.1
